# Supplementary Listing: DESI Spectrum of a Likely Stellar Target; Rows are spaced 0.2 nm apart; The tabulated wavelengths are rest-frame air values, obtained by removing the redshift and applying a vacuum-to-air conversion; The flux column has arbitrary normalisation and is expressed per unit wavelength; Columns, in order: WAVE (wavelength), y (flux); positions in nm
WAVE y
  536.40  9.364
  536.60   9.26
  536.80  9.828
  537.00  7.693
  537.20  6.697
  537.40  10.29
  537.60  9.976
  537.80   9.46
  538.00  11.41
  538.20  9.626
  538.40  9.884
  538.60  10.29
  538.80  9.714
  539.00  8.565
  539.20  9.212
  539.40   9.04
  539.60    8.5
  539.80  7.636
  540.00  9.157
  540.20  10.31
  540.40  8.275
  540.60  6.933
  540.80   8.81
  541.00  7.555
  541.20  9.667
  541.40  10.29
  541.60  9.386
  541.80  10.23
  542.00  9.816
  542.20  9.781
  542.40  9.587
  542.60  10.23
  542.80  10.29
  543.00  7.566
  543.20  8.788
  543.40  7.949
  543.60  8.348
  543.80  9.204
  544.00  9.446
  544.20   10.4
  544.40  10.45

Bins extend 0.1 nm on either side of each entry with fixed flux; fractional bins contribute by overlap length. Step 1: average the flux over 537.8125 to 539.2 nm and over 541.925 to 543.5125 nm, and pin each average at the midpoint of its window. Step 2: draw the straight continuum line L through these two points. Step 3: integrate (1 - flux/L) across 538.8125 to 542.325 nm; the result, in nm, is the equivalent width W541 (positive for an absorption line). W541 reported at 0.19 nm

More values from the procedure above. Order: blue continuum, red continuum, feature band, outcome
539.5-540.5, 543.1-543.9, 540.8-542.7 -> -0.197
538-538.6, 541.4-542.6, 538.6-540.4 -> 0.177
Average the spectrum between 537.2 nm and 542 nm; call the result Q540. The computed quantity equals 9.27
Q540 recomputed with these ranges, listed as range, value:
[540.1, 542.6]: 9.26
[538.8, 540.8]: 8.69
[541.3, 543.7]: 9.36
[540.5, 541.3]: 8.24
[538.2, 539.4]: 9.5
